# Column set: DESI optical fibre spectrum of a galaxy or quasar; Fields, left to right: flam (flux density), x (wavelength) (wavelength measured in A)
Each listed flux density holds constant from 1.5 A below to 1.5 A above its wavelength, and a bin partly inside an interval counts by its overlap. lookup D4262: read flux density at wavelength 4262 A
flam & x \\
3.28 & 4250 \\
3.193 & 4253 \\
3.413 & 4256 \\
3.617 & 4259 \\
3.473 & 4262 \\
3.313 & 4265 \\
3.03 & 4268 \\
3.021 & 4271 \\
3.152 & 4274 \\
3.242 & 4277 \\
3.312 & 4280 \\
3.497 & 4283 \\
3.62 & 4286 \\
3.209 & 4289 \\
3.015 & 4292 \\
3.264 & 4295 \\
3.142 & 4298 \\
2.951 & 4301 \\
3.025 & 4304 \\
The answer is 3.473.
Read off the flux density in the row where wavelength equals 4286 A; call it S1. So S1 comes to 3.62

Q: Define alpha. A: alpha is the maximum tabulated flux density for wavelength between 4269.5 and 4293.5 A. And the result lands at 3.62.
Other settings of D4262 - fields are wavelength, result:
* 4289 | 3.209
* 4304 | 3.025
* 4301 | 2.951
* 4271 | 3.021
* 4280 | 3.312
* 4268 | 3.03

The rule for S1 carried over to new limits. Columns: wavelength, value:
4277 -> 3.242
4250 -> 3.28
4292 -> 3.015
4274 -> 3.152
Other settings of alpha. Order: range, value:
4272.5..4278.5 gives 3.242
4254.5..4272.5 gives 3.617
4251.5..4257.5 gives 3.413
